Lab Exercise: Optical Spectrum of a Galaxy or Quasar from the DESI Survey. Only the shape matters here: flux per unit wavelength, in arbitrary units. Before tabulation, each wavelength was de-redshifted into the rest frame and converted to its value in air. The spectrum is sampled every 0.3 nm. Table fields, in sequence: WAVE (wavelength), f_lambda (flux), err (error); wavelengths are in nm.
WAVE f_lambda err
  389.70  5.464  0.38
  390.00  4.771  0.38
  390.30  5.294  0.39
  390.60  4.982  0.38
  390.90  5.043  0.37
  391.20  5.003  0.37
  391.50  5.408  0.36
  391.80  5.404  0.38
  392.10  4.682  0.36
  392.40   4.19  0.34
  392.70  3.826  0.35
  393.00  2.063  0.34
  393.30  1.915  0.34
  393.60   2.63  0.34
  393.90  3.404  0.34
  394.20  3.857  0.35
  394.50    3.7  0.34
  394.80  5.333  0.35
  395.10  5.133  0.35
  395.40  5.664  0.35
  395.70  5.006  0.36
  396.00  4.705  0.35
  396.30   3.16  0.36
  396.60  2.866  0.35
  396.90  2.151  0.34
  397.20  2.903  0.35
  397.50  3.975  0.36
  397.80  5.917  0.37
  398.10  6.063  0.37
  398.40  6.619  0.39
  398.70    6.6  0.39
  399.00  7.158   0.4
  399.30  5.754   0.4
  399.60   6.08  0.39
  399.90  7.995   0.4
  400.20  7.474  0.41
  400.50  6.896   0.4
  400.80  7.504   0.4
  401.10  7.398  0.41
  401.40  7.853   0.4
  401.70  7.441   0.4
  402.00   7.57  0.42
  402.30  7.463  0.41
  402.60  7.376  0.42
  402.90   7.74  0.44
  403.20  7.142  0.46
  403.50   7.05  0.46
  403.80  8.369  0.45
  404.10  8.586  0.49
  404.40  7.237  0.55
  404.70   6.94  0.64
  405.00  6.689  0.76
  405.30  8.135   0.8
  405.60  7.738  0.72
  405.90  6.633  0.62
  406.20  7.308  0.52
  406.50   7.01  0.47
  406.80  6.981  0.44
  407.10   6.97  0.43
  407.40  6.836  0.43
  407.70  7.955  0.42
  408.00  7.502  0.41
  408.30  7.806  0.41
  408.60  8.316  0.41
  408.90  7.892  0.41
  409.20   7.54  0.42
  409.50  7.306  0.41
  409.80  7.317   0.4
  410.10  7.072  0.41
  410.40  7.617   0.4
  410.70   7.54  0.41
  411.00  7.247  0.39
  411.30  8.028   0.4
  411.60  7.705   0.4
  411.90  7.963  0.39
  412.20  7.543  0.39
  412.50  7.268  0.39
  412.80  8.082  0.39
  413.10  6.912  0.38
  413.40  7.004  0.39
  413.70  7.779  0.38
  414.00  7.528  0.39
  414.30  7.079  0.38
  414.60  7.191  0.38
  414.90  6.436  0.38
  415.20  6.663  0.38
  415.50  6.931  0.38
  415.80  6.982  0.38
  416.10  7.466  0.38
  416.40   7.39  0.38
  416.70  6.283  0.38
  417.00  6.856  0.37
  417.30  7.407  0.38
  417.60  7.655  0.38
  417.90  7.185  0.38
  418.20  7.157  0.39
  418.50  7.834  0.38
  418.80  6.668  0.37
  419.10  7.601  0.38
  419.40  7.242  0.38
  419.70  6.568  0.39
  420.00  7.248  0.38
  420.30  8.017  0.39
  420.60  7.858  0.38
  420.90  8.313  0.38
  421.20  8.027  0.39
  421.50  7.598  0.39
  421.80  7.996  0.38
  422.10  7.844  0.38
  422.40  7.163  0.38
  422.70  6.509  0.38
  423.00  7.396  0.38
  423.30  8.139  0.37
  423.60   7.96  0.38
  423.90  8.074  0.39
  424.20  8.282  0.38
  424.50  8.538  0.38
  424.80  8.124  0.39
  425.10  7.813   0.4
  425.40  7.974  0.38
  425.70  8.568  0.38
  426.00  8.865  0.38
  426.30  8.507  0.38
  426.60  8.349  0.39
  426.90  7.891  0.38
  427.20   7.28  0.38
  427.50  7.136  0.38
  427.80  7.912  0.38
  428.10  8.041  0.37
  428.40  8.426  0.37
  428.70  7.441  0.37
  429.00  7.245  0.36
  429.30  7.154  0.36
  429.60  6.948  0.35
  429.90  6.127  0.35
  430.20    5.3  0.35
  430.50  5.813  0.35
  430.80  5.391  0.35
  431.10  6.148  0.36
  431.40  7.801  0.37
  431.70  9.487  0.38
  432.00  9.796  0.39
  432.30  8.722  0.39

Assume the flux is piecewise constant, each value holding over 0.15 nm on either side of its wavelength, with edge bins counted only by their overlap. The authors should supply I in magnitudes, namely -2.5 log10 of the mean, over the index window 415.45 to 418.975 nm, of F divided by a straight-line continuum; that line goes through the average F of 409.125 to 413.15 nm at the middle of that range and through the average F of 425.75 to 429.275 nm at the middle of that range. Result 0.07 mag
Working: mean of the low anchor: 7.52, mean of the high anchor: 7.91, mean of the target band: 7.16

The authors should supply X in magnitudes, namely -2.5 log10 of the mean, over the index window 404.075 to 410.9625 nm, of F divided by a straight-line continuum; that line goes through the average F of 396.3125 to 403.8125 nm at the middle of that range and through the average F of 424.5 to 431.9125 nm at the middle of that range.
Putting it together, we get -0.11 mag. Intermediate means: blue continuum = 6.36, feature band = 7.41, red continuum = 7.53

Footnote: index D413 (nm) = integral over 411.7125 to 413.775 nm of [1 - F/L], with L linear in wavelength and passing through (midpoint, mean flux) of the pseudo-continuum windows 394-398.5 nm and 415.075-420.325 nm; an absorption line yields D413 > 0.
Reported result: -0.31 nm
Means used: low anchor 4.43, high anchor 7.16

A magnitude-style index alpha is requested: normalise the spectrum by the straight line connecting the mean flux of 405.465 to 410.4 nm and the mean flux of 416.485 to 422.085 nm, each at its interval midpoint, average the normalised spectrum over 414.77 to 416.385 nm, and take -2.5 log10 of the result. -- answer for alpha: 0.07 mag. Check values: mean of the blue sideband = 7.39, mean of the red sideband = 7.43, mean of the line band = 6.94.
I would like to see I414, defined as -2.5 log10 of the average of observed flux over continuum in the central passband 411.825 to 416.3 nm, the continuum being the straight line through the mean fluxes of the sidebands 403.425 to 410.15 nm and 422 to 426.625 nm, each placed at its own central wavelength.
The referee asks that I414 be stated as 0.06 mag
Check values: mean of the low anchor 7.45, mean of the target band 7.24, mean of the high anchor 8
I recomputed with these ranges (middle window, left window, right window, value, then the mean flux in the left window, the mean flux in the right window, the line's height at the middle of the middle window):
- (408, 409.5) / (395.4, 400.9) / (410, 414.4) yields -0.12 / 5.48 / 7.5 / 7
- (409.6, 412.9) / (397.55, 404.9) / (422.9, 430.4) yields -0.03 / 7.13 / 7.73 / 7.37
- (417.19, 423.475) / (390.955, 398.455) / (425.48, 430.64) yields -0.12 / 4.2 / 7.48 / 6.72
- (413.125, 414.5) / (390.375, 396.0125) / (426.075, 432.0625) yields -0.20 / 4.32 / 7.39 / 6.08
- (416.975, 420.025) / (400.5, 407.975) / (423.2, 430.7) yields 0.05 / 7.4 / 7.66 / 7.56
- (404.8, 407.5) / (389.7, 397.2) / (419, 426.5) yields -0.23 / 4.17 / 7.85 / 5.77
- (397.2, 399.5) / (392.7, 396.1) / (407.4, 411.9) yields -0.18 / 3.93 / 7.62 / 4.88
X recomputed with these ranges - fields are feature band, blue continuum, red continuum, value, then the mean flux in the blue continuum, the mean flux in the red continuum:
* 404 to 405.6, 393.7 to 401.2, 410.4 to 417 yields -0.208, 5.3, 7.28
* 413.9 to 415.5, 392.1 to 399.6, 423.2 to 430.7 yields -0.095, 4.4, 7.66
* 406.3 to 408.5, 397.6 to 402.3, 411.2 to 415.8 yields -0.025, 6.94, 7.32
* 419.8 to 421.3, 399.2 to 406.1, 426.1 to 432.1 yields -0.065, 7.36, 7.4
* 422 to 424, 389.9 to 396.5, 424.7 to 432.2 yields -0.072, 4.31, 7.59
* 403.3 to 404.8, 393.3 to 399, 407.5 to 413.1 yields -0.225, 4.43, 7.62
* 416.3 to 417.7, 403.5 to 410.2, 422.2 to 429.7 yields 0.084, 7.45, 7.84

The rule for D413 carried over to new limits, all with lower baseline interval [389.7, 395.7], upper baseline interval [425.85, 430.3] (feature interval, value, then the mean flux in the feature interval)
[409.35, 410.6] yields -0.30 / 7.34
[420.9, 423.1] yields -0.18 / 7.56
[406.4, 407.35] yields -0.22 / 6.97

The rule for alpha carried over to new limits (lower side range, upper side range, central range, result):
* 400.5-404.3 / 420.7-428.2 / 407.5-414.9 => 0.03 mag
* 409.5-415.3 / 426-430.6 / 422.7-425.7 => -0.09 mag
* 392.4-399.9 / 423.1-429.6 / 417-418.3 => -0.05 mag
